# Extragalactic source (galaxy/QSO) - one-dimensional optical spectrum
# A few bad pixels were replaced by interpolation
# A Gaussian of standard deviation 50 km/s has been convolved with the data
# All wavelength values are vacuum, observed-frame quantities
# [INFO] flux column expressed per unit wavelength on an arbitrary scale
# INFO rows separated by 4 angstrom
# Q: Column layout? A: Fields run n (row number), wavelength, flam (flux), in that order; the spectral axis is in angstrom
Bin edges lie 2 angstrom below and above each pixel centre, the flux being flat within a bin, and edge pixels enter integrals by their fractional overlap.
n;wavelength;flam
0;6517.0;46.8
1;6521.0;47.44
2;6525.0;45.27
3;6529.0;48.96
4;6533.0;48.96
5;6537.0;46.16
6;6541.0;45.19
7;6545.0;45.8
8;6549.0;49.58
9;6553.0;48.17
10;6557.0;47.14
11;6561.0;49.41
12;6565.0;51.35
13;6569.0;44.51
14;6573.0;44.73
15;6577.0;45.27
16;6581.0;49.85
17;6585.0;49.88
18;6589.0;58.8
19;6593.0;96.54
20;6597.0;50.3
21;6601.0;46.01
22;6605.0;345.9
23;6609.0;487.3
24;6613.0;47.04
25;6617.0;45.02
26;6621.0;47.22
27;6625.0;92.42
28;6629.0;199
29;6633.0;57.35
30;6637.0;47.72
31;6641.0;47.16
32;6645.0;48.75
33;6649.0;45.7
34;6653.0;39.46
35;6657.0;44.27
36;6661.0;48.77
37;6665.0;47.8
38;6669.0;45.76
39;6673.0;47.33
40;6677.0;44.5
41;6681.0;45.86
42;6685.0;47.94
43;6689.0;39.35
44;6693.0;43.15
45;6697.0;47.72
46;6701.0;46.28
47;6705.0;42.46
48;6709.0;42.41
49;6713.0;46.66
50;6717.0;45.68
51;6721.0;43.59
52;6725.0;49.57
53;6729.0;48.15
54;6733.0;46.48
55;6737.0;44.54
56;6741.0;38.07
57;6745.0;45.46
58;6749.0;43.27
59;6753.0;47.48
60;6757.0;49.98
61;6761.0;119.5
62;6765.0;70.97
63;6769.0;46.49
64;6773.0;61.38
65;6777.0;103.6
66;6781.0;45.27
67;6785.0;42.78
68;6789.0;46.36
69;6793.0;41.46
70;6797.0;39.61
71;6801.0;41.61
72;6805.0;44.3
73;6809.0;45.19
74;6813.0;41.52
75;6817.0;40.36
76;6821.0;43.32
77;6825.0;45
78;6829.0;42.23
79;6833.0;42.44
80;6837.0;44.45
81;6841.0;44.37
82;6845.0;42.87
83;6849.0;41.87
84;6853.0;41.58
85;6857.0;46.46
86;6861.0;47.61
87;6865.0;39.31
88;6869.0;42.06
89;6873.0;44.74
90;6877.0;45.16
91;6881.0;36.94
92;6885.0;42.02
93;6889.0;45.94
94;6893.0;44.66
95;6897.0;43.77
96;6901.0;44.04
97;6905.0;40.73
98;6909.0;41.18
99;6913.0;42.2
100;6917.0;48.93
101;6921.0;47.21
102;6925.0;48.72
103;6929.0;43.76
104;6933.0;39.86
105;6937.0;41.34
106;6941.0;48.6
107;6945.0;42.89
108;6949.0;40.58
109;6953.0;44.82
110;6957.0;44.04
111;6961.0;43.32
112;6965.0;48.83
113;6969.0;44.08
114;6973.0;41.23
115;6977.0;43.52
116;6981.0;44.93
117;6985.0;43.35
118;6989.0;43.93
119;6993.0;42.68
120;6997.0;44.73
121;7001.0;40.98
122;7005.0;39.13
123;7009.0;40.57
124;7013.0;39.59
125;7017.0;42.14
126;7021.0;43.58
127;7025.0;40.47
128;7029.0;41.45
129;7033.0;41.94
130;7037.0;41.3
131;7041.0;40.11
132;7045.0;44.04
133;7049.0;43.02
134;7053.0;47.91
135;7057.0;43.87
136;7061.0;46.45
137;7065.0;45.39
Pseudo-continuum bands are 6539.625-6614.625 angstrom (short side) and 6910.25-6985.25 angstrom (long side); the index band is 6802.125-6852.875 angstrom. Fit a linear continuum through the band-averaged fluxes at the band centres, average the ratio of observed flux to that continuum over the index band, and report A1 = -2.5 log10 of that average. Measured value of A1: 0.34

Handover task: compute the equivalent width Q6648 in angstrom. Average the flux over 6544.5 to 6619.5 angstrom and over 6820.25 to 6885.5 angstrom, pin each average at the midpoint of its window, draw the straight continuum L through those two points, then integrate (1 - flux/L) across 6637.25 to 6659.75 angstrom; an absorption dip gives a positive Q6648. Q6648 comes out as 9.5 angstrom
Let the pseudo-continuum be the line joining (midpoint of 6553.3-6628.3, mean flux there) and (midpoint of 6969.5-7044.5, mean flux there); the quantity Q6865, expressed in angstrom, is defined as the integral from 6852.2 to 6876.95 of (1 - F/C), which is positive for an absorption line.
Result 6.7 angstrom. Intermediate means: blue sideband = 95.1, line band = 43.8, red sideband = 42.1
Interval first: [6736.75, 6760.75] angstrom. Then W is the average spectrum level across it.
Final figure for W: 50.3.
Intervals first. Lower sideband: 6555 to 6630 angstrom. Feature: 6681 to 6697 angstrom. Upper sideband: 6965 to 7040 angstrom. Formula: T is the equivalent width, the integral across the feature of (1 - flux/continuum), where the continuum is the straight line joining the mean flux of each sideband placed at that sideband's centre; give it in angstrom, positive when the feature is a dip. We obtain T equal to 7.7 angstrom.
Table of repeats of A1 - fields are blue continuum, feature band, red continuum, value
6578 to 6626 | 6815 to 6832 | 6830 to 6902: 0.28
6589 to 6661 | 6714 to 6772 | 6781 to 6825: 0.16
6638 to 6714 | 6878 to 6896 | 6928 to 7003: 0.04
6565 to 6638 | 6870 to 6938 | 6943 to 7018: 0.25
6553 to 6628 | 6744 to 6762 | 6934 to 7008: 0.23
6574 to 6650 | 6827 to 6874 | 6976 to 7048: 0.45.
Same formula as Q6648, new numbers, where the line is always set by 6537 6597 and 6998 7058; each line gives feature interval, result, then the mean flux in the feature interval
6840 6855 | 1.1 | 42.6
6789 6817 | 2.6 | 42.4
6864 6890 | 1.7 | 42.3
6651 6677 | 2.2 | 45.5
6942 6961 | 0.1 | 43.4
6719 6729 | 0.3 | 46.9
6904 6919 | 0.3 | 43.4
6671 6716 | 3.8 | 44.9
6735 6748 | 1.4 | 42.7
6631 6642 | -0.2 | 51.1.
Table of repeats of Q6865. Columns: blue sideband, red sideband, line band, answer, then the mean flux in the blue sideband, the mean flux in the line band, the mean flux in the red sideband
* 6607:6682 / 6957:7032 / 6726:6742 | 5.9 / 80.9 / 45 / 42.7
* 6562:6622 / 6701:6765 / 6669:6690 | 7.3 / 101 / 45.3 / 50.7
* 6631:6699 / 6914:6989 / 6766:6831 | -4.3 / 46.4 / 48.5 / 44.4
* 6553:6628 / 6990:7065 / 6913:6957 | 7.4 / 94.5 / 44.5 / 42.5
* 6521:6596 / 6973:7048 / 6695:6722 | 1.6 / 50.8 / 45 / 42.1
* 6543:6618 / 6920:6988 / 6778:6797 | 5.3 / 90.2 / 46.6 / 44.1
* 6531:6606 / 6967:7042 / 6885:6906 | 1.5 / 62.8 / 43.8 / 42.1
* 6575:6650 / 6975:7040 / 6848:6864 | 5.1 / 101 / 44.2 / 42.1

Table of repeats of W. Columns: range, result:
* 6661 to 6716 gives 45.3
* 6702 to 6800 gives 52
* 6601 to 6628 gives 169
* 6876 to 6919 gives 43.2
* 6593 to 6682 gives 90.2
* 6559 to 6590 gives 48.9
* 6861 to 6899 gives 43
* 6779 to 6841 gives 43.1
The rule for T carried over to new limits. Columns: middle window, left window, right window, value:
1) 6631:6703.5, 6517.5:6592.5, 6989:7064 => 1.8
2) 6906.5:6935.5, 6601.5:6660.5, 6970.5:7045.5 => 6.7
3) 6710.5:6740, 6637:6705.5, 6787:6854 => -1.0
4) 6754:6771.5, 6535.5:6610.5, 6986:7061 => -0.4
